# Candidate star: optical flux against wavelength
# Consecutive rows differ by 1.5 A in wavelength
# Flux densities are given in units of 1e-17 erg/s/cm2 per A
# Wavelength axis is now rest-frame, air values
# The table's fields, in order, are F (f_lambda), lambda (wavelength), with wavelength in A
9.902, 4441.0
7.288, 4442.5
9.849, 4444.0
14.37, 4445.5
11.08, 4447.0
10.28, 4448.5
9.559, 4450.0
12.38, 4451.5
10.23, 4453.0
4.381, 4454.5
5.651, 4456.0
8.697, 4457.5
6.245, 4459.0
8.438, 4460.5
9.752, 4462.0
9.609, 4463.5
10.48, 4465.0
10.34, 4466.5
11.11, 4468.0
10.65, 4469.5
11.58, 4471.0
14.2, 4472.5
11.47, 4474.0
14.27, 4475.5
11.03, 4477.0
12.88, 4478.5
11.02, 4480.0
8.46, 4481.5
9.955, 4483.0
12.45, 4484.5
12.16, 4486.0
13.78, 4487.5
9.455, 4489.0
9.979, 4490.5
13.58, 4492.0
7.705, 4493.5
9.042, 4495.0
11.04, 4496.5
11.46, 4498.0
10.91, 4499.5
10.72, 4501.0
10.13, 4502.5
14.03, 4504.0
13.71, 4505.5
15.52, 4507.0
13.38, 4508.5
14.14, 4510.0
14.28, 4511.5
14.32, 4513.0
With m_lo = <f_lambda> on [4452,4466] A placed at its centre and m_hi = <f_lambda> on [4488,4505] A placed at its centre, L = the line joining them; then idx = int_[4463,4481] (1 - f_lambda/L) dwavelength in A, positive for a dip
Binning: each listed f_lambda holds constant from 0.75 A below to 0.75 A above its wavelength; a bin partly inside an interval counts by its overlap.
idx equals -4.7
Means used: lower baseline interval 8.28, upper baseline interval 10.8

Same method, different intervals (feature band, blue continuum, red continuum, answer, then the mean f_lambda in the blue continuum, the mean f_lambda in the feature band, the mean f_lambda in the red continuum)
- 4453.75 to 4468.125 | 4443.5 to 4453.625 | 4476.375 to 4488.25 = 3.7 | 11.1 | 8.36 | 11.5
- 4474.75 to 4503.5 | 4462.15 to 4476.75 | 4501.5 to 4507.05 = 2.8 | 11.4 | 11.1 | 13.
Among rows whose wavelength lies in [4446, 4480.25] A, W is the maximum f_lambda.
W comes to 14.27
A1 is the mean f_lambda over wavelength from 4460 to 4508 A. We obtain 11.3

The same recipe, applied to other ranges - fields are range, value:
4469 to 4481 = 12.1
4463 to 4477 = 11.5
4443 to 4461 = 9.25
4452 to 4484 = 10.1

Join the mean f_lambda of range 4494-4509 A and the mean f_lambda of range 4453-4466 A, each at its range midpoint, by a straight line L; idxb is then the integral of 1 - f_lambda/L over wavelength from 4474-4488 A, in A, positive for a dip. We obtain -2.4 A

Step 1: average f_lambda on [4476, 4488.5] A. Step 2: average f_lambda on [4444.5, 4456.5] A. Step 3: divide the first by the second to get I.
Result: 1.17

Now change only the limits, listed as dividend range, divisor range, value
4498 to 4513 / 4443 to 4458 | 1.35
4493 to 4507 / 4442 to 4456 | 1.16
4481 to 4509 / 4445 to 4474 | 1.15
